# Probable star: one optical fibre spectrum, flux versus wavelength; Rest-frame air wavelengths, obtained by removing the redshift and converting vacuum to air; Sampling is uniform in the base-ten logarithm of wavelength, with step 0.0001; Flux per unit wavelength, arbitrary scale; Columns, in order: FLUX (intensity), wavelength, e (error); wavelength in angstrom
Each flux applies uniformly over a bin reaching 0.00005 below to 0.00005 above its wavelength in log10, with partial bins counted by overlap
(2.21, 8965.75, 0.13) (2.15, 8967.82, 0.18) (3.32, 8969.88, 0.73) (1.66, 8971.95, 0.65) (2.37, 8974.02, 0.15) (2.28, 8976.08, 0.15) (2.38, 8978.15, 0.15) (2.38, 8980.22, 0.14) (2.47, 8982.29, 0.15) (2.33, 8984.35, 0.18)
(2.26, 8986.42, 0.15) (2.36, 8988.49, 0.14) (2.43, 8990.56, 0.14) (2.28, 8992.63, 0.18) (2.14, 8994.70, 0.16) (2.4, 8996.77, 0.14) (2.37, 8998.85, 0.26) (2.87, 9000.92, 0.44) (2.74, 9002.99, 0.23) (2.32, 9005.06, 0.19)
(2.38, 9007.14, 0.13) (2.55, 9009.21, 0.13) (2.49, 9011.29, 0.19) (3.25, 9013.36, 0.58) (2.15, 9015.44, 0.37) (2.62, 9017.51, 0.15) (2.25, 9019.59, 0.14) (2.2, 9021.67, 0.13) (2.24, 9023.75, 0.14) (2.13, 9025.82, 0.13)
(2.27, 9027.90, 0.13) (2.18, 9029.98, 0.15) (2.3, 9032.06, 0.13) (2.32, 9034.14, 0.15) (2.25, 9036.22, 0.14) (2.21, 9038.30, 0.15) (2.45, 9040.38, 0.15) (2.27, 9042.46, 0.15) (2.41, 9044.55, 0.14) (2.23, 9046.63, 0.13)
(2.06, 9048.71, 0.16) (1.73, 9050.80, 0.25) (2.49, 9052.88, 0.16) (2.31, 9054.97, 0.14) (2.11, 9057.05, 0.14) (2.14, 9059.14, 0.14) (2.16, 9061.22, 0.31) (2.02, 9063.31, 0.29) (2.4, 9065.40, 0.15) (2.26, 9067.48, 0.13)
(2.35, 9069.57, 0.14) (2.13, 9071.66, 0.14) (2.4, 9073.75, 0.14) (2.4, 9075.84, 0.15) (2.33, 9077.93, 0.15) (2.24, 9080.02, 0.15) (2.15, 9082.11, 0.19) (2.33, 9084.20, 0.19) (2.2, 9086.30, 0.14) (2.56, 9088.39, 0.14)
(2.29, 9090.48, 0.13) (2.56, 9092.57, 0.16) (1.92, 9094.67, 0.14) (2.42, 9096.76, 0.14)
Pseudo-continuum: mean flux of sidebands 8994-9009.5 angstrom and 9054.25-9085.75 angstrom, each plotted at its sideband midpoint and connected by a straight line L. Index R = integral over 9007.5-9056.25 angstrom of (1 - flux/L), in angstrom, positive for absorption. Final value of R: 1.1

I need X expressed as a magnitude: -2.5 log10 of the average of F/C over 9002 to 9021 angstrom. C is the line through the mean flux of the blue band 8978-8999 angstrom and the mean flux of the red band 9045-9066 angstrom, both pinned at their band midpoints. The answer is -0.11 mag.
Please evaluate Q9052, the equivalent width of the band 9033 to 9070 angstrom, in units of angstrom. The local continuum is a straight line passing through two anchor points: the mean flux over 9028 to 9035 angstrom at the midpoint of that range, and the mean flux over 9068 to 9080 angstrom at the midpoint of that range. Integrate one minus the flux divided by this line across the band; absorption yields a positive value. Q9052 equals 0.9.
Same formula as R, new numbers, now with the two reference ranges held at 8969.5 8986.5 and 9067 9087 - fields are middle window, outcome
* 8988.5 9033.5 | -1.5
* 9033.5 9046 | 0.0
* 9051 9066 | 0.6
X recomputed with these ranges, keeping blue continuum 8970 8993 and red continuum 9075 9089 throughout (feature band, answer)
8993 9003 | -0.06 mag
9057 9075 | 0.04 mag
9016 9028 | 0.02 mag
